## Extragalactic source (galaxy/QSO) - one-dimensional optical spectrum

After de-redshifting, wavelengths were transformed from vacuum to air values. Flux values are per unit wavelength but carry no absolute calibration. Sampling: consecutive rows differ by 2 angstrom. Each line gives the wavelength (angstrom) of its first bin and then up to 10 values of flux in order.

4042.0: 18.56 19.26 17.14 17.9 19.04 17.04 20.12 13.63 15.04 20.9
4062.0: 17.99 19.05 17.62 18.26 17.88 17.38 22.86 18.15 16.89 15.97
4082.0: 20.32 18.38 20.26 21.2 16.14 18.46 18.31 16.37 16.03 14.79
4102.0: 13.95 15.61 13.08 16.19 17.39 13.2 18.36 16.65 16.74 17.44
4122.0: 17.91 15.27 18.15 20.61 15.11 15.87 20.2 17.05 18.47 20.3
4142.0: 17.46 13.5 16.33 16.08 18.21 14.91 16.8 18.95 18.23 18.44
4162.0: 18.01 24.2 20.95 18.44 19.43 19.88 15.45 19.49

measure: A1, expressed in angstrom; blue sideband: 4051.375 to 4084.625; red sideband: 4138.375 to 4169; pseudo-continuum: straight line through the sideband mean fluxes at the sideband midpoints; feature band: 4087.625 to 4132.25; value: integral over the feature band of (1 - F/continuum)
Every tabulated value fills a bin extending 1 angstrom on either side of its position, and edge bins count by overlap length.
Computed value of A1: 3.7 angstrom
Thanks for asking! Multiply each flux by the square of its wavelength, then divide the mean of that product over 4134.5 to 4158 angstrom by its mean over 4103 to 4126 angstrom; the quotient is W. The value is 1.1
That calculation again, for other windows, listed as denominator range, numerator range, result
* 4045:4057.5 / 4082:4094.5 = 1.11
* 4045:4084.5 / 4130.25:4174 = 1.04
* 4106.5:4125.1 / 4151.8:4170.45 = 1.18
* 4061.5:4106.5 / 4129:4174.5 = 1.05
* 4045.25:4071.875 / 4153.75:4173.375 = 1.14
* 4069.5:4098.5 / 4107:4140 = 0.96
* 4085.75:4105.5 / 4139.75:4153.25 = 1.00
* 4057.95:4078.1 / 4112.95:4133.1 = 0.95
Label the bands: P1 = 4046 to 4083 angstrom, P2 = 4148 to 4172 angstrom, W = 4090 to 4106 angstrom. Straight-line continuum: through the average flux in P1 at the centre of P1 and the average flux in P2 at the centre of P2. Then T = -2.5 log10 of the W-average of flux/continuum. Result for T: 0.145 mag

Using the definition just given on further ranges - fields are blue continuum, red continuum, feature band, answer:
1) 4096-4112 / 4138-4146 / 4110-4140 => -0.07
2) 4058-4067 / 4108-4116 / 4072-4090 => -0.08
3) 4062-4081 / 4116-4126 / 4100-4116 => 0.12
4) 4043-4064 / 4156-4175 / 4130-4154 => 0.11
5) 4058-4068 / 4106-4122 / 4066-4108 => 0.00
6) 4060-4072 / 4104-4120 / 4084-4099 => -0.07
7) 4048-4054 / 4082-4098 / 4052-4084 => 0.02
